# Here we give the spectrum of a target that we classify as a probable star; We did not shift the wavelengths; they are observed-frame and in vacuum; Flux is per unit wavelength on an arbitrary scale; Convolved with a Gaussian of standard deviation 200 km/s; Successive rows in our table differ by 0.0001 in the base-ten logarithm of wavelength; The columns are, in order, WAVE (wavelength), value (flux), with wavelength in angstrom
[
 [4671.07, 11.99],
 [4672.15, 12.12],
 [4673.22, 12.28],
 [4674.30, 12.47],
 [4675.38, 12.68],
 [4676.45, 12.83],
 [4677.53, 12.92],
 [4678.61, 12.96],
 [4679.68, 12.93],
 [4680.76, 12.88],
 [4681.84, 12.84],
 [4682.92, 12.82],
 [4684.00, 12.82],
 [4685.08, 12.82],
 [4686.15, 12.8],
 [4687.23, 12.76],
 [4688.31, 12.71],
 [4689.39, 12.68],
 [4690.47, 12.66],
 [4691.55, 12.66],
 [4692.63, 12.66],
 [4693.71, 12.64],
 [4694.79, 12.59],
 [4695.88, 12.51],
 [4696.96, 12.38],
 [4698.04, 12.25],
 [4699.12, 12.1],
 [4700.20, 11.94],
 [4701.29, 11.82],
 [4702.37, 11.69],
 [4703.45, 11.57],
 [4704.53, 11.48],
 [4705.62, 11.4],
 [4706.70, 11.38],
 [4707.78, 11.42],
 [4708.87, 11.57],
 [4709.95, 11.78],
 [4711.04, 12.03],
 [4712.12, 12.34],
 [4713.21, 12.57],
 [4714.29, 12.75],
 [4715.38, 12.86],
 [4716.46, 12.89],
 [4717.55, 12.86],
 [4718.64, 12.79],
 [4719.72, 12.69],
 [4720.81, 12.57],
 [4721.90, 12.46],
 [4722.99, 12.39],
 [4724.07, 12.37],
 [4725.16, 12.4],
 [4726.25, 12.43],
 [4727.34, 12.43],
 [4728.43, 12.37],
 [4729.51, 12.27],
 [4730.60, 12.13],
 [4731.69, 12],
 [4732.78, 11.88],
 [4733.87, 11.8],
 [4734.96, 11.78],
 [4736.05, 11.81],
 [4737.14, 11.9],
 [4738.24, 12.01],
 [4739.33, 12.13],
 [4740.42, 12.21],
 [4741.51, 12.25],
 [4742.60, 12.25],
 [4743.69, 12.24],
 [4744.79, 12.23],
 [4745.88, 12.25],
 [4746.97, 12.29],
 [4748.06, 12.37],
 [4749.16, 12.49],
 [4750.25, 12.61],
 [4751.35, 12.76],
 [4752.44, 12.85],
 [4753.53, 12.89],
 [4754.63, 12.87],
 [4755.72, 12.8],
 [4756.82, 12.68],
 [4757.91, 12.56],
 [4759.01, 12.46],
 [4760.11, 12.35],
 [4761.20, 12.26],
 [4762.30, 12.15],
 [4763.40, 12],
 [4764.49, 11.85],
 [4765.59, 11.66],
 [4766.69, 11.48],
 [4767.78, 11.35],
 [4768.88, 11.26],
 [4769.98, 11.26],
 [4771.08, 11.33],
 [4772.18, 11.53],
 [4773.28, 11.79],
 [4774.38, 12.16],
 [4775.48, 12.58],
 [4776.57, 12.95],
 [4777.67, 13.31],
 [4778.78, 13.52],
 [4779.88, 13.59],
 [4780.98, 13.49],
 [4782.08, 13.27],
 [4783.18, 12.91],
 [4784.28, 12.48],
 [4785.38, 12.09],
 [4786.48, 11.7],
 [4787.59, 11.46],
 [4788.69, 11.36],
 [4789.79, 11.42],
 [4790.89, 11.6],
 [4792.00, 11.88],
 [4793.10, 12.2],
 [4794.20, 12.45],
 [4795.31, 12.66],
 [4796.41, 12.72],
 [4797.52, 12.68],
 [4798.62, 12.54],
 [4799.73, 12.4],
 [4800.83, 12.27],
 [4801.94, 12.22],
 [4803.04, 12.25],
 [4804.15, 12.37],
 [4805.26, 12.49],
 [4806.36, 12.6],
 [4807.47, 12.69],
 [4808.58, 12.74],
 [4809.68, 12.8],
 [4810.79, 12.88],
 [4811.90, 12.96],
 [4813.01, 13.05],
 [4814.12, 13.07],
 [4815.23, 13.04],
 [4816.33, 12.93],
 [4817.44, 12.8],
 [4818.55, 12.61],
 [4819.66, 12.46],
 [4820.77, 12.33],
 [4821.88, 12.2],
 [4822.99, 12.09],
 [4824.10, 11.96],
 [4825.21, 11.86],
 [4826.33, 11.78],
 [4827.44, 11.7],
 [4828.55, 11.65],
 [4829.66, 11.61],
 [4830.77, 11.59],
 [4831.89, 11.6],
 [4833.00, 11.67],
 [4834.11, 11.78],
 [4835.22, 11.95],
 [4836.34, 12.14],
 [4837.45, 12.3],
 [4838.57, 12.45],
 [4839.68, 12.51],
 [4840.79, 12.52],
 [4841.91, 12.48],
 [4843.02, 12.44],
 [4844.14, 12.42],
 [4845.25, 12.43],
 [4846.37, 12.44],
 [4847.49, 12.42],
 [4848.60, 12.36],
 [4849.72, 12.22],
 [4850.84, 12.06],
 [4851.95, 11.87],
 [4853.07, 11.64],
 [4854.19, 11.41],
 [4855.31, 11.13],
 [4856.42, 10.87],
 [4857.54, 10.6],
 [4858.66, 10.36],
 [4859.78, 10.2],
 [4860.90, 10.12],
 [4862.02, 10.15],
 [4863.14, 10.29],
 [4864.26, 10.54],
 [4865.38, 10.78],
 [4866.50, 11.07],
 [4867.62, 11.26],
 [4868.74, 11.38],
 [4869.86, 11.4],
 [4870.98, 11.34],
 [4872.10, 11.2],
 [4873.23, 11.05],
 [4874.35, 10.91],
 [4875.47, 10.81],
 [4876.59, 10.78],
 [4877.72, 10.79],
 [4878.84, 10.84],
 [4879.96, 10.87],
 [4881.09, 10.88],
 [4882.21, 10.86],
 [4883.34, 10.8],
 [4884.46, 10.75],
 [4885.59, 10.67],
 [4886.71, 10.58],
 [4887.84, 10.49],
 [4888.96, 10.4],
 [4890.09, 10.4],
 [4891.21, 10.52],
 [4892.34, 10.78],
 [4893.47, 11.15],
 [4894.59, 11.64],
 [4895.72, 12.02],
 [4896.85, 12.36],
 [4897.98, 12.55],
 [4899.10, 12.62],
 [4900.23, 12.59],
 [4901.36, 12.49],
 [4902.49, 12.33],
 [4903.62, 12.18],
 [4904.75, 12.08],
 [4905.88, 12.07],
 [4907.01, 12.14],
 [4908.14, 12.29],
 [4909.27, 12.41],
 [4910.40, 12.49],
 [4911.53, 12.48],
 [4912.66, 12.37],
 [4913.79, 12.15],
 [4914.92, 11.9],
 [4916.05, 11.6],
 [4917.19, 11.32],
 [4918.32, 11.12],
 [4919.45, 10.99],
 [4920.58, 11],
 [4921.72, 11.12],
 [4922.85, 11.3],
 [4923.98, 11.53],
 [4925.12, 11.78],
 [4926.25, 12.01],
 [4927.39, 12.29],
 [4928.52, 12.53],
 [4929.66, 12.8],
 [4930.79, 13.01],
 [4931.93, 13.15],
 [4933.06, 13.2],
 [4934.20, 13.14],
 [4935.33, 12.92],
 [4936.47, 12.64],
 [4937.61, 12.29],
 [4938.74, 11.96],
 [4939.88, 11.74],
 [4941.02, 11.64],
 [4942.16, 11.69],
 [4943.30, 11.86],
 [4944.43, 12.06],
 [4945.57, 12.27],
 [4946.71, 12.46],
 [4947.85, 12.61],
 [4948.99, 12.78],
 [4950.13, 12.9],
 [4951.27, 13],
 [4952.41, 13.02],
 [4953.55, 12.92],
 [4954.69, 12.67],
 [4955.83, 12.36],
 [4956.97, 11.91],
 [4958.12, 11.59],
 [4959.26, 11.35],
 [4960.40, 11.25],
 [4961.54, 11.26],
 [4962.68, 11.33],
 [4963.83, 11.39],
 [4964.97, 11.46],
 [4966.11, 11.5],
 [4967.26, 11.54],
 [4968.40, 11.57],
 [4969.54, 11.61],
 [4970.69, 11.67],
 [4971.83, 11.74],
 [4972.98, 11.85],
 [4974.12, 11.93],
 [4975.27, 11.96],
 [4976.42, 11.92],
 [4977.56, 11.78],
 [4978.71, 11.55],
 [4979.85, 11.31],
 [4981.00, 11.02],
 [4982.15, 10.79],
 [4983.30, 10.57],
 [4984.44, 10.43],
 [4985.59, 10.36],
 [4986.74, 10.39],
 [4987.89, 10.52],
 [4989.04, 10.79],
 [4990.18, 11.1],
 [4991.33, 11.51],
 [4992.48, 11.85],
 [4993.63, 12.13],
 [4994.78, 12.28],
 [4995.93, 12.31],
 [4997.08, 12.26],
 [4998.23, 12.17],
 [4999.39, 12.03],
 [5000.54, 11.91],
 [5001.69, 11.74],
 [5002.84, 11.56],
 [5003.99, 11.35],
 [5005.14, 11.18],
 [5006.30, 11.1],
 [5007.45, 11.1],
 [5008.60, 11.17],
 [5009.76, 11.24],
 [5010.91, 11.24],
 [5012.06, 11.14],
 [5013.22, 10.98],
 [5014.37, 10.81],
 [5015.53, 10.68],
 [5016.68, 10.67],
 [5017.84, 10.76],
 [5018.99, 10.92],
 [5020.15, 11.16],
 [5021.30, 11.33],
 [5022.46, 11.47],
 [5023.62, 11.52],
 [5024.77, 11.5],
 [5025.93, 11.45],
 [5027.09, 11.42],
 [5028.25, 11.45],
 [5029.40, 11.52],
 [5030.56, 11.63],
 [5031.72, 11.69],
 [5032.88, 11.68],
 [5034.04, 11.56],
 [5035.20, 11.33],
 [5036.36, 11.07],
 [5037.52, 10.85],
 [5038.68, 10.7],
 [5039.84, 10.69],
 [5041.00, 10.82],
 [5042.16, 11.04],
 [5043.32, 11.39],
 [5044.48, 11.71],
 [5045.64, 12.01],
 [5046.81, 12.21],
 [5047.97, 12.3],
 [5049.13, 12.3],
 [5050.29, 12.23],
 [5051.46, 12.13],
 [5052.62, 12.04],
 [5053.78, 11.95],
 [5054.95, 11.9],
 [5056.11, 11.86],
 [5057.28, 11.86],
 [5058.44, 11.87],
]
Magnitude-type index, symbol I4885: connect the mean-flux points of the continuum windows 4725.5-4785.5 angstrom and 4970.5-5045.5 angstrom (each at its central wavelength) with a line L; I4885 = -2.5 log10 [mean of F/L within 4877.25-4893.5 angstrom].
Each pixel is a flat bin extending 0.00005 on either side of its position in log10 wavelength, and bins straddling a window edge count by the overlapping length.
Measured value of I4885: 0.11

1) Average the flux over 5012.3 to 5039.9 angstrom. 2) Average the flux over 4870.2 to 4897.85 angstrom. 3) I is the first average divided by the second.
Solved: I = 1.02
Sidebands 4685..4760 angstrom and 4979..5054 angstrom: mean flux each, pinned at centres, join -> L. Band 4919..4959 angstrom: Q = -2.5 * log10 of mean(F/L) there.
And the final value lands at -0.06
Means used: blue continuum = 12.3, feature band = 12.3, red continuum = 11.4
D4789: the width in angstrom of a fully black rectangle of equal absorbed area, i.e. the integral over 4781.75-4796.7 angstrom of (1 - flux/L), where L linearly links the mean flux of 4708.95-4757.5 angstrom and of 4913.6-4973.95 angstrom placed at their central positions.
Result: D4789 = 0.2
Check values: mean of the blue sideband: 12.4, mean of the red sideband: 12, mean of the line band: 12.1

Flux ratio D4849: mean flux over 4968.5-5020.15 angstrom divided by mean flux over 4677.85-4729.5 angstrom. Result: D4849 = 0.9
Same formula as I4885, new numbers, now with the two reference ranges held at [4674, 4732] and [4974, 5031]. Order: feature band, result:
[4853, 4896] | 0.09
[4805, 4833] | -0.03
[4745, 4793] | -0.01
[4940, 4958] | -0.08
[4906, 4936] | -0.05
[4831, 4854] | -0.02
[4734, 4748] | 0.01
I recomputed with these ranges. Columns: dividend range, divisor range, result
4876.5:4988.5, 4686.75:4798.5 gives 0.96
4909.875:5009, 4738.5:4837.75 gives 0.96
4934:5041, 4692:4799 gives 0.95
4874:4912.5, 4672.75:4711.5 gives 0.93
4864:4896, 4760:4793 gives 0.90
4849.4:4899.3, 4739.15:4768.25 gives 0.90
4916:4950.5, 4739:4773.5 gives 1.00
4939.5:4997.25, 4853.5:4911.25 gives 1.04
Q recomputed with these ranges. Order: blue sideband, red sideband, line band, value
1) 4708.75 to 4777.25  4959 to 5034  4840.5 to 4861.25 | 0.02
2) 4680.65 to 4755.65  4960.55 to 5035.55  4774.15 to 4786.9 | -0.07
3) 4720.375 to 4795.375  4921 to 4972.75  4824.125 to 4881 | 0.06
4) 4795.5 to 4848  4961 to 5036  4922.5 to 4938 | -0.07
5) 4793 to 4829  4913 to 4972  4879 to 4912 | 0.06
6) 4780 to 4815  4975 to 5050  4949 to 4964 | -0.04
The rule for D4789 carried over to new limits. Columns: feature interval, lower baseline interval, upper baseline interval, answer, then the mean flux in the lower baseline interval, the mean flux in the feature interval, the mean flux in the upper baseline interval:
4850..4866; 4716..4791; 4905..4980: 1.7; 12.3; 10.9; 12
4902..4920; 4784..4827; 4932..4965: 0.4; 12.4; 12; 12.2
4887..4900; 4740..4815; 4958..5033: 0.5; 12.4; 11.4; 11.4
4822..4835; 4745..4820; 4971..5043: 0.4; 12.4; 11.8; 11.3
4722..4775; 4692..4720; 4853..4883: -1.4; 12.2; 12.2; 10.9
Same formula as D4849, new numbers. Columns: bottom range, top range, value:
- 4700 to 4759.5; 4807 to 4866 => 0.97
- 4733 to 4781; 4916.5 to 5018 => 0.96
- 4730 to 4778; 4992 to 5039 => 0.94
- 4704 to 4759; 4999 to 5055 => 0.93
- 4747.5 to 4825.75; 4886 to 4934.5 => 0.96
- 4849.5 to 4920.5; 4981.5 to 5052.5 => 1.00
